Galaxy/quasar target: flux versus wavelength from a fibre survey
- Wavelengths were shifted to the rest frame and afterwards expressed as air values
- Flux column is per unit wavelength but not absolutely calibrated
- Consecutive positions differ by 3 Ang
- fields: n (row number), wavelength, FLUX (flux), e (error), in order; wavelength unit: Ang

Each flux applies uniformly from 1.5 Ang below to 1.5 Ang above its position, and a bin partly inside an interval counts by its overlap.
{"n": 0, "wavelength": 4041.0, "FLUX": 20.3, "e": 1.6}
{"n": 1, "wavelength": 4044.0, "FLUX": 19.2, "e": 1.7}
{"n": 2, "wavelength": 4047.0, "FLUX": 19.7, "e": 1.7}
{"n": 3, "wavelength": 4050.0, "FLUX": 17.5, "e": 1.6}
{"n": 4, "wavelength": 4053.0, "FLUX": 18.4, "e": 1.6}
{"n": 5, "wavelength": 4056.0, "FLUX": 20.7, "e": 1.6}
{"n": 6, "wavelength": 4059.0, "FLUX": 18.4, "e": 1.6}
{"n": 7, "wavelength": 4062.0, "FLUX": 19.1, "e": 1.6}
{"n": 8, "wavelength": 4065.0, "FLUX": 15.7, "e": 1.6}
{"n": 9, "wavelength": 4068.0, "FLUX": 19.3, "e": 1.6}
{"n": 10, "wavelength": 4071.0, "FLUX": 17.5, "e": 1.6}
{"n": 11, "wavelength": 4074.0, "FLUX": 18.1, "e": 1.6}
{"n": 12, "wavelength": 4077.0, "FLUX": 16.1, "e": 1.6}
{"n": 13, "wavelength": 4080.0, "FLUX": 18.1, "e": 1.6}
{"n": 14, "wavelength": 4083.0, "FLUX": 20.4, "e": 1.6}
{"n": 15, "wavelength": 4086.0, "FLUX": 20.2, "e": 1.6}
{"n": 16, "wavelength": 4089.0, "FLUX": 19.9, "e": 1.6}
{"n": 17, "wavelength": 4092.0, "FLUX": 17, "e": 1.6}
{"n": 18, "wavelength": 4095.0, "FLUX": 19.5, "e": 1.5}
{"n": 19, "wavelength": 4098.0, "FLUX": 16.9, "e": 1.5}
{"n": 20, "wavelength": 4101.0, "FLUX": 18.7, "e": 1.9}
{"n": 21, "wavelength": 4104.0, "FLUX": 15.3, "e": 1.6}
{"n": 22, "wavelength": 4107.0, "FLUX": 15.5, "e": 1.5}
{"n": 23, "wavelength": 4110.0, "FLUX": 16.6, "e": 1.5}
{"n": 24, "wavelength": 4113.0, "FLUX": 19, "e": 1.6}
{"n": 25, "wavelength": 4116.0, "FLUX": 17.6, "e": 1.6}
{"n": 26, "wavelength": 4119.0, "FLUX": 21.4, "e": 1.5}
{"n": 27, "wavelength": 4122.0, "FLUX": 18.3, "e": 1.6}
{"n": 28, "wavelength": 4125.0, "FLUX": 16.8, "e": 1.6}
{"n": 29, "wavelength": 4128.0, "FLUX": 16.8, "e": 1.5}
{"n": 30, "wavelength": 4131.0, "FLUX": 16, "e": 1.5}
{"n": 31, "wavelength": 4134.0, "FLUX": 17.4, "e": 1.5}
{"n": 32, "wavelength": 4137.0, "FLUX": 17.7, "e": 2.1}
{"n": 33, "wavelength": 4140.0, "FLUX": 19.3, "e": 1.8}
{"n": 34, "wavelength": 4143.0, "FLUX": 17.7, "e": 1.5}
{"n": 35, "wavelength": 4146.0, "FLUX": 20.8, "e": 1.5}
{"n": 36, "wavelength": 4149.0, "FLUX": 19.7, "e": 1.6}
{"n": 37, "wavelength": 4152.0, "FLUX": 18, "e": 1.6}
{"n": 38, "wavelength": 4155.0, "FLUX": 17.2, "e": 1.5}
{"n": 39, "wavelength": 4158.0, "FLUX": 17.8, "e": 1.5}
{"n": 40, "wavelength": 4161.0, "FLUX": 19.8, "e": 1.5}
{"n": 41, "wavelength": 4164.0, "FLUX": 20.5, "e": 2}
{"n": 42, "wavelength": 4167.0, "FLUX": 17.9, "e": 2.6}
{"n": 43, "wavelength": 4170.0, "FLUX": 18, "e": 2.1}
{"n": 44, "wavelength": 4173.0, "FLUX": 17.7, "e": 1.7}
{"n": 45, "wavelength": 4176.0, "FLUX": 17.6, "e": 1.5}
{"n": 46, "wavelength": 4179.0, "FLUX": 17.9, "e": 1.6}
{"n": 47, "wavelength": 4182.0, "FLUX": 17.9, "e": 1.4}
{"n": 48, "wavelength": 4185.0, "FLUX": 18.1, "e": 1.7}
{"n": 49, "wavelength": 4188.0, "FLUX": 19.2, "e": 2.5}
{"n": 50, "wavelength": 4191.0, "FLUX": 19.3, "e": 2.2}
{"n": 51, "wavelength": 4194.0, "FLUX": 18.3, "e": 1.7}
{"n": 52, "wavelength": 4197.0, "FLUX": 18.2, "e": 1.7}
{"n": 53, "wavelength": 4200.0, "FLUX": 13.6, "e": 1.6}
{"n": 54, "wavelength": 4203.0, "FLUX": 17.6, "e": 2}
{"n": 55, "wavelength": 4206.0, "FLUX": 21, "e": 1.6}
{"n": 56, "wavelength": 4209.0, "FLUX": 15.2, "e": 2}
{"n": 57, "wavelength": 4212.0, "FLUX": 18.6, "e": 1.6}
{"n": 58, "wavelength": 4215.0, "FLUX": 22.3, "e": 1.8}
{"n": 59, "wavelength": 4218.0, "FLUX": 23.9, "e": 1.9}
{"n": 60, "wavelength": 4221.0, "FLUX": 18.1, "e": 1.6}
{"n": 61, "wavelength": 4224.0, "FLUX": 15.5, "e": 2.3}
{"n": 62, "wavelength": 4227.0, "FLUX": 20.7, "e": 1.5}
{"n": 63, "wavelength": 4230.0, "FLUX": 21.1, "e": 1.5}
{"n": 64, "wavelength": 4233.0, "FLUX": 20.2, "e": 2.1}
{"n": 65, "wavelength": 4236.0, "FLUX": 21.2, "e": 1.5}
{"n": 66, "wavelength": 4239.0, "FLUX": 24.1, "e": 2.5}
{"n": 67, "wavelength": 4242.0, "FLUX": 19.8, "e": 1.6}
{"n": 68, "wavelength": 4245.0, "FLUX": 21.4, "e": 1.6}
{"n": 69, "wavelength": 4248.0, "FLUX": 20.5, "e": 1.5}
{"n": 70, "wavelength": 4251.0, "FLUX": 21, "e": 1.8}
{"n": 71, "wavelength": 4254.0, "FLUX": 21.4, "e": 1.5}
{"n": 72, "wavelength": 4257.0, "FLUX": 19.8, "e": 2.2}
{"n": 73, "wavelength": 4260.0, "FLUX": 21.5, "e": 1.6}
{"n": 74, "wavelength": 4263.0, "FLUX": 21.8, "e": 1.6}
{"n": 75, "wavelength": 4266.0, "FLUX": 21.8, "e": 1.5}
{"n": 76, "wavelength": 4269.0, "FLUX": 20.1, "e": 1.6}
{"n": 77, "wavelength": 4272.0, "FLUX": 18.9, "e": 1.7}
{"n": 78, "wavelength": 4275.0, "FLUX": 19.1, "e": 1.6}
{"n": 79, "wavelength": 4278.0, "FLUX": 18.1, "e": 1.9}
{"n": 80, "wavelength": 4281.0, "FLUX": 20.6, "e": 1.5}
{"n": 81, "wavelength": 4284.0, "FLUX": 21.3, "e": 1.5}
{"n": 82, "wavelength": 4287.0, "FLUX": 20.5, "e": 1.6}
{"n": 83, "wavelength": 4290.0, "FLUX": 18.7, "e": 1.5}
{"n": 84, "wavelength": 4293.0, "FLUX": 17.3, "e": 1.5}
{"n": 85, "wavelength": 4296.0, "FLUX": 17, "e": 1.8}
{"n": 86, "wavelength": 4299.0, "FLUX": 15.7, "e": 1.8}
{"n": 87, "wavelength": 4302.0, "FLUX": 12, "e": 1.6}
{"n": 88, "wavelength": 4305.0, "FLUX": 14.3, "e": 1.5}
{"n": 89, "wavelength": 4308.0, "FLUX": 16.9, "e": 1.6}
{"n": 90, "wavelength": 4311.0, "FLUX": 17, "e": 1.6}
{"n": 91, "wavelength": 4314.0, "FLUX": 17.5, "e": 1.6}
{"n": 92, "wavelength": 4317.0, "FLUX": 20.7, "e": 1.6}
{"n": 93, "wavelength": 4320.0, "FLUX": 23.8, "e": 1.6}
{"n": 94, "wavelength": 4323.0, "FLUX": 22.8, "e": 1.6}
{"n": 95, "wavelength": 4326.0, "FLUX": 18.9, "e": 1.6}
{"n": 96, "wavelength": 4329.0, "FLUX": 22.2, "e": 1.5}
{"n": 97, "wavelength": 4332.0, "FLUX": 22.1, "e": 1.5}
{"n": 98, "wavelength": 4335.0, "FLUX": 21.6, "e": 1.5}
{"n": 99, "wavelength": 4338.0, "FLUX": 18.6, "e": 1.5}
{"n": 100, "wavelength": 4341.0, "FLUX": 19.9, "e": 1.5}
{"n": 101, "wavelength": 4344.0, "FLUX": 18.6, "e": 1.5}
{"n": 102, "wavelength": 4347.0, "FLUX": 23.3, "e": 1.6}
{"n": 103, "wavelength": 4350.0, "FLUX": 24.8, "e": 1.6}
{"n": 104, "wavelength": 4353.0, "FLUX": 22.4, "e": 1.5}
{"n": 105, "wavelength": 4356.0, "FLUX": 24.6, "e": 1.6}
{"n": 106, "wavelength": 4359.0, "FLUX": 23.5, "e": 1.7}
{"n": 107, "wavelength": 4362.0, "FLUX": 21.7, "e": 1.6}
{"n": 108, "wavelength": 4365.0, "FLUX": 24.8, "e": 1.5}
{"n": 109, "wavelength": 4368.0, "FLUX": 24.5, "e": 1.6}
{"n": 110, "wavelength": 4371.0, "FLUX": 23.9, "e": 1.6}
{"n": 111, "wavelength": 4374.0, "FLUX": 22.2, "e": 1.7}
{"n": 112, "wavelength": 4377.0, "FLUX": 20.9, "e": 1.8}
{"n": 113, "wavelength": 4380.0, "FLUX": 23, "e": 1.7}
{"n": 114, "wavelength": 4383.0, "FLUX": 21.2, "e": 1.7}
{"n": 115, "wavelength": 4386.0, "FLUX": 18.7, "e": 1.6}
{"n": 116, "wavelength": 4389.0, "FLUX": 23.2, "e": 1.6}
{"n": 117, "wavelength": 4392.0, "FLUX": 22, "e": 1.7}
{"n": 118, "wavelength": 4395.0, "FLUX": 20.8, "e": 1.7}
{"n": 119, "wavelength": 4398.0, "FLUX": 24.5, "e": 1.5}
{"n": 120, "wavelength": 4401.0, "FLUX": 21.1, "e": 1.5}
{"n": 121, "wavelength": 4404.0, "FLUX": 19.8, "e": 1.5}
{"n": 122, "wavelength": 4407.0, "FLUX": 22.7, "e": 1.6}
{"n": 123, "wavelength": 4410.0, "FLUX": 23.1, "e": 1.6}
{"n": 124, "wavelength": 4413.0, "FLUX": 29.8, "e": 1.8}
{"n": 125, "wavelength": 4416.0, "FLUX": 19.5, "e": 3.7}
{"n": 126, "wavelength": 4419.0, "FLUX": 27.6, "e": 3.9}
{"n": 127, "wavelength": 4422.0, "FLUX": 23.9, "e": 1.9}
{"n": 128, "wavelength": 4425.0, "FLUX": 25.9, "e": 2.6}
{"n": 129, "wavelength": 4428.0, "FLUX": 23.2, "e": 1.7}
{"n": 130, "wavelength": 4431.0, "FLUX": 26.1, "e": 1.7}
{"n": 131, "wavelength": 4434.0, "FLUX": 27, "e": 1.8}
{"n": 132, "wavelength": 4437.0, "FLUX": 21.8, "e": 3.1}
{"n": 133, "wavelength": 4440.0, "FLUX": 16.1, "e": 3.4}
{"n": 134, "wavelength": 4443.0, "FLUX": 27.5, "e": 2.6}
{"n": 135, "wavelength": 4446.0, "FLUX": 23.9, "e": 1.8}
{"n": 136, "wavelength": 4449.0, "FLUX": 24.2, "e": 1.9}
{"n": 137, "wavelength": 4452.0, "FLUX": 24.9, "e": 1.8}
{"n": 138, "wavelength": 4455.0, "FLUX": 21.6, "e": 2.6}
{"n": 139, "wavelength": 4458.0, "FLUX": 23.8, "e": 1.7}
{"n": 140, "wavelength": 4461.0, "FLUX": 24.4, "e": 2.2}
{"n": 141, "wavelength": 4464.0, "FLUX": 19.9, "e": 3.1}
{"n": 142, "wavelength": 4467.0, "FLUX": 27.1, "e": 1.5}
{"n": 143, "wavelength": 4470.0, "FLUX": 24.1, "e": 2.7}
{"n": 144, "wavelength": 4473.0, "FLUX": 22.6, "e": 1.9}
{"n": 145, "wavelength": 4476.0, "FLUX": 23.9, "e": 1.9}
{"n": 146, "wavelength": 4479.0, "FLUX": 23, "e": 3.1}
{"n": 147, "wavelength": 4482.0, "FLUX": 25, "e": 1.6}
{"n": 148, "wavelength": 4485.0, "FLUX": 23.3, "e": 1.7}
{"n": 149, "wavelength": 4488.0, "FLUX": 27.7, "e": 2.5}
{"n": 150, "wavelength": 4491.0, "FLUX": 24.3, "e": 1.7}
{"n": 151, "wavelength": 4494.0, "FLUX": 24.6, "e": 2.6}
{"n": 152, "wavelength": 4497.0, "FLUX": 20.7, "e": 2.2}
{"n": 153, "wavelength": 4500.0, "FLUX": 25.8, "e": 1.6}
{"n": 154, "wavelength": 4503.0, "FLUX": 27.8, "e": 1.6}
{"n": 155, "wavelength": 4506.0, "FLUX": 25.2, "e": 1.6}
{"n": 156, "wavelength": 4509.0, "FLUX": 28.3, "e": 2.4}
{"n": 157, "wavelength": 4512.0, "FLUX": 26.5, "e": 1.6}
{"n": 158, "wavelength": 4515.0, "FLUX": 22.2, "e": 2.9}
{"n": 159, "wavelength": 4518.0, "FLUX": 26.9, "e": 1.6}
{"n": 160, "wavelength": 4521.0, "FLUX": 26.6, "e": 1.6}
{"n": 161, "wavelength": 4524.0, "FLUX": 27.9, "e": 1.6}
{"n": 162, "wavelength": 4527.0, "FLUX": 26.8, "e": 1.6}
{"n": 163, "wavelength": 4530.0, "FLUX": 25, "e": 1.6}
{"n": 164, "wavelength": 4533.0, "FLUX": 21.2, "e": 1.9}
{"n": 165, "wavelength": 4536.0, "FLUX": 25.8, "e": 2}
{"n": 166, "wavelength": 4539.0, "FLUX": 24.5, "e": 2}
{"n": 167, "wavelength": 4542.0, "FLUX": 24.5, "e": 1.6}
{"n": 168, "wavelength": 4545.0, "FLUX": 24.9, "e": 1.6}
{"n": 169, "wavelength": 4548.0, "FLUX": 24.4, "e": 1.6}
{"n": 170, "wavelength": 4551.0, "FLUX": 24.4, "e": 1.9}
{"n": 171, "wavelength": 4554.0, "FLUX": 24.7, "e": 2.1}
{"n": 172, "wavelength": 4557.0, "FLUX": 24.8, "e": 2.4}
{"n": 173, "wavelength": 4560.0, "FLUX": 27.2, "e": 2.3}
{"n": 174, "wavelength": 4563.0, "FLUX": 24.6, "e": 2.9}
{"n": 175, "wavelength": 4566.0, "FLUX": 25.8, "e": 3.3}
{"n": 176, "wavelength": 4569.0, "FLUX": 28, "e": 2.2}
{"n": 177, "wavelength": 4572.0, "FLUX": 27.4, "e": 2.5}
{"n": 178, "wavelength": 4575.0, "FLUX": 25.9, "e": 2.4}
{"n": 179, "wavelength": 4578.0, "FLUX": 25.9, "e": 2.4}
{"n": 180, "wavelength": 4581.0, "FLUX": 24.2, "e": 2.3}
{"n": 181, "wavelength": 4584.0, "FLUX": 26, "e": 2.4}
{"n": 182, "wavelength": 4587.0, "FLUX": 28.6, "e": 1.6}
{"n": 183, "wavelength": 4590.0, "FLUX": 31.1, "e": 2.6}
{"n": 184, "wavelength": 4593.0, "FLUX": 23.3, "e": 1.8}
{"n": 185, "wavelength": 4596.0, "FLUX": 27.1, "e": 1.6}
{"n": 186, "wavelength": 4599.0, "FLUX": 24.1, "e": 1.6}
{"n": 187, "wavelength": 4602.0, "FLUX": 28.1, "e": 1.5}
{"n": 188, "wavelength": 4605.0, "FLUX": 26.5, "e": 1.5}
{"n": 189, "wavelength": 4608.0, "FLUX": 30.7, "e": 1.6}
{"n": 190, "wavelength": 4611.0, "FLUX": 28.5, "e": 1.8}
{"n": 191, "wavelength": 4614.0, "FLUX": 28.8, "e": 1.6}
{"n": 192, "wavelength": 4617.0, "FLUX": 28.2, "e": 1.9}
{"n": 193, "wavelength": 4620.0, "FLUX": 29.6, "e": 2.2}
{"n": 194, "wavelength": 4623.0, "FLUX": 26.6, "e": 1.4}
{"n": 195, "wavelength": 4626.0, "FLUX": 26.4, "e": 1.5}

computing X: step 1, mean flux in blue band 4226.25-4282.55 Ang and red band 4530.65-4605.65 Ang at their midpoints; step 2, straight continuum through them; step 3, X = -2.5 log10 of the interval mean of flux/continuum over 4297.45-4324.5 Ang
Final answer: 0.21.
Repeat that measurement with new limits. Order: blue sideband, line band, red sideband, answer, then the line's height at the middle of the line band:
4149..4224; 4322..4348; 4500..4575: 0.04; 21.5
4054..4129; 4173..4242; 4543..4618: 0.06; 20.1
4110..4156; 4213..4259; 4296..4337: -0.12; 18.5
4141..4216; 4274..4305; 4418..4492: 0.16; 20.7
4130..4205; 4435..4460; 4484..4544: 0.04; 23.9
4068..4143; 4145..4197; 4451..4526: 0.03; 19.1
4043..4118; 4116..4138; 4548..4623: 0.07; 19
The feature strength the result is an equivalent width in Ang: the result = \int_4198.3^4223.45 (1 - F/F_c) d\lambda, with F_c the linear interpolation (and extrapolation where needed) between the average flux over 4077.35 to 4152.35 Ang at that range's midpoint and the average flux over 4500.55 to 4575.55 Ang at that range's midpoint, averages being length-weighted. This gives 1.5 Ang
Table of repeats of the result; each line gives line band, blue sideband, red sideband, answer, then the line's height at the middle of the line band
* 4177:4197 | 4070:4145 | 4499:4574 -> 0.99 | 19.4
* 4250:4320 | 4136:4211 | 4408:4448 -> 6.42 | 20.9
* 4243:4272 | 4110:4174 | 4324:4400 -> -0.88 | 20.3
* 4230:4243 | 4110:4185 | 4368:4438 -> -0.91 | 20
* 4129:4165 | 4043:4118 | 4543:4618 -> 1.61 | 19.3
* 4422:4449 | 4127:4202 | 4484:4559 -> -0.55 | 23.5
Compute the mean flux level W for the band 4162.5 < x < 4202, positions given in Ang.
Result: 18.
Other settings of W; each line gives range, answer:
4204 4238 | 19.8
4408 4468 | 24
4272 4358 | 19.7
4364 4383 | 23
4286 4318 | 16.9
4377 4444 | 23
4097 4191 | 18.1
